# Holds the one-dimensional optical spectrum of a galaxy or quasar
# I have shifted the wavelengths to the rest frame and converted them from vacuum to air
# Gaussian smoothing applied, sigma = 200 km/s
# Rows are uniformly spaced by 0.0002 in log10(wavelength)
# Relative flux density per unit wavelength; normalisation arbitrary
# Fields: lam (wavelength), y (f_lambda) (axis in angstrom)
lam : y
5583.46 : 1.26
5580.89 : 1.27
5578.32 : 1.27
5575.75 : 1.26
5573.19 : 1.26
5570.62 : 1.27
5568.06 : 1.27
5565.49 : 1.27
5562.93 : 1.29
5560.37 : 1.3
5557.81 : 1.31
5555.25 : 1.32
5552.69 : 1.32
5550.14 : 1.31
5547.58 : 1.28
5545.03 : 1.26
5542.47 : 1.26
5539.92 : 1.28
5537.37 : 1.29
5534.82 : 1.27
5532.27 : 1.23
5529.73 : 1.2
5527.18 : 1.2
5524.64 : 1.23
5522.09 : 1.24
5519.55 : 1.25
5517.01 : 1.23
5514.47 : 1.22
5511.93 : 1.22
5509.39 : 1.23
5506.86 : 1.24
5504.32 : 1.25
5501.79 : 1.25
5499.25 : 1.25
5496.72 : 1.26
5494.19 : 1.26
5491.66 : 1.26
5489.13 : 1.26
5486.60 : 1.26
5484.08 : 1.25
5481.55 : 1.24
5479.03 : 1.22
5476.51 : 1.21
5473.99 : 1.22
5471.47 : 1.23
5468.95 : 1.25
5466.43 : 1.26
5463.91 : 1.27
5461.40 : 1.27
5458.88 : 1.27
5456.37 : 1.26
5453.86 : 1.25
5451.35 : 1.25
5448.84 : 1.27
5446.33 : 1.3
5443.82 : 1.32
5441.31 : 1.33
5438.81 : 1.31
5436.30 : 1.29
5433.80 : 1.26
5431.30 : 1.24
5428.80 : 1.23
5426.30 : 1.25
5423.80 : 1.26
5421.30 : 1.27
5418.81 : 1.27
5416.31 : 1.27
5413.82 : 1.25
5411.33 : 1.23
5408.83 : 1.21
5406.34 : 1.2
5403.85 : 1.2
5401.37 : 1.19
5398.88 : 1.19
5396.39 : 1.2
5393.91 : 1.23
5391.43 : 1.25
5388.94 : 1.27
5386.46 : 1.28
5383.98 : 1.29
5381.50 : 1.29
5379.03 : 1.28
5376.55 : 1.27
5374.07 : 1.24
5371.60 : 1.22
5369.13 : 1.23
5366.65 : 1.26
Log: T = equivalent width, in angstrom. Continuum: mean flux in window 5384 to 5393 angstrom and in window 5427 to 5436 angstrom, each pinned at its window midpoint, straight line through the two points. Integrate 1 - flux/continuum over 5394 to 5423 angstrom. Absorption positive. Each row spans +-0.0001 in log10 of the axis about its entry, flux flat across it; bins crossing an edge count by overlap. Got 0.76 angstrom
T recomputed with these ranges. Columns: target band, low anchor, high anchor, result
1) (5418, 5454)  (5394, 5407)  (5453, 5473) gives -1.2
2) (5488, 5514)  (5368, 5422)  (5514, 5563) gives 0.2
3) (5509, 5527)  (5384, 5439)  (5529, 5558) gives 0.6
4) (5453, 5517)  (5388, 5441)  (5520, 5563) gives 0.6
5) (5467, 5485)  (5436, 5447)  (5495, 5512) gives 0.6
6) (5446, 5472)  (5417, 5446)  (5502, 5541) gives 0.1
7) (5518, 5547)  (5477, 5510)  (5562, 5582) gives 0.3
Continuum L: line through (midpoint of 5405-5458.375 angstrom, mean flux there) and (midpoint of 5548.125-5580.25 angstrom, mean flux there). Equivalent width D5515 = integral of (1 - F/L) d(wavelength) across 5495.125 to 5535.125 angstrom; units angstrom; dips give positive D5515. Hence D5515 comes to 1.3 angstrom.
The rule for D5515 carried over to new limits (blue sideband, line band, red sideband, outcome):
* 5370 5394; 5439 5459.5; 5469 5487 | -0.7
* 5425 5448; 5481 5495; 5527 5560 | 0.2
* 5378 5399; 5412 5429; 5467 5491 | -0.1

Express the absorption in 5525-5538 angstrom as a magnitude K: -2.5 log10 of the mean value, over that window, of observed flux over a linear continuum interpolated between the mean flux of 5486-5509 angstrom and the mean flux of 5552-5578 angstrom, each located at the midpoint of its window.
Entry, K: 0.03 mag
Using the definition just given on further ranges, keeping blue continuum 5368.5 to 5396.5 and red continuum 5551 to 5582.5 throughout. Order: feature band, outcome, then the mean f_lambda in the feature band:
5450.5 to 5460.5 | 0.01 mag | 1.26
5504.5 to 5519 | 0.04 mag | 1.23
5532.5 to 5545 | 0.01 mag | 1.27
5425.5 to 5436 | 0.01 mag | 1.25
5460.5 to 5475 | 0.02 mag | 1.25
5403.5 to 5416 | 0.03 mag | 1.22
